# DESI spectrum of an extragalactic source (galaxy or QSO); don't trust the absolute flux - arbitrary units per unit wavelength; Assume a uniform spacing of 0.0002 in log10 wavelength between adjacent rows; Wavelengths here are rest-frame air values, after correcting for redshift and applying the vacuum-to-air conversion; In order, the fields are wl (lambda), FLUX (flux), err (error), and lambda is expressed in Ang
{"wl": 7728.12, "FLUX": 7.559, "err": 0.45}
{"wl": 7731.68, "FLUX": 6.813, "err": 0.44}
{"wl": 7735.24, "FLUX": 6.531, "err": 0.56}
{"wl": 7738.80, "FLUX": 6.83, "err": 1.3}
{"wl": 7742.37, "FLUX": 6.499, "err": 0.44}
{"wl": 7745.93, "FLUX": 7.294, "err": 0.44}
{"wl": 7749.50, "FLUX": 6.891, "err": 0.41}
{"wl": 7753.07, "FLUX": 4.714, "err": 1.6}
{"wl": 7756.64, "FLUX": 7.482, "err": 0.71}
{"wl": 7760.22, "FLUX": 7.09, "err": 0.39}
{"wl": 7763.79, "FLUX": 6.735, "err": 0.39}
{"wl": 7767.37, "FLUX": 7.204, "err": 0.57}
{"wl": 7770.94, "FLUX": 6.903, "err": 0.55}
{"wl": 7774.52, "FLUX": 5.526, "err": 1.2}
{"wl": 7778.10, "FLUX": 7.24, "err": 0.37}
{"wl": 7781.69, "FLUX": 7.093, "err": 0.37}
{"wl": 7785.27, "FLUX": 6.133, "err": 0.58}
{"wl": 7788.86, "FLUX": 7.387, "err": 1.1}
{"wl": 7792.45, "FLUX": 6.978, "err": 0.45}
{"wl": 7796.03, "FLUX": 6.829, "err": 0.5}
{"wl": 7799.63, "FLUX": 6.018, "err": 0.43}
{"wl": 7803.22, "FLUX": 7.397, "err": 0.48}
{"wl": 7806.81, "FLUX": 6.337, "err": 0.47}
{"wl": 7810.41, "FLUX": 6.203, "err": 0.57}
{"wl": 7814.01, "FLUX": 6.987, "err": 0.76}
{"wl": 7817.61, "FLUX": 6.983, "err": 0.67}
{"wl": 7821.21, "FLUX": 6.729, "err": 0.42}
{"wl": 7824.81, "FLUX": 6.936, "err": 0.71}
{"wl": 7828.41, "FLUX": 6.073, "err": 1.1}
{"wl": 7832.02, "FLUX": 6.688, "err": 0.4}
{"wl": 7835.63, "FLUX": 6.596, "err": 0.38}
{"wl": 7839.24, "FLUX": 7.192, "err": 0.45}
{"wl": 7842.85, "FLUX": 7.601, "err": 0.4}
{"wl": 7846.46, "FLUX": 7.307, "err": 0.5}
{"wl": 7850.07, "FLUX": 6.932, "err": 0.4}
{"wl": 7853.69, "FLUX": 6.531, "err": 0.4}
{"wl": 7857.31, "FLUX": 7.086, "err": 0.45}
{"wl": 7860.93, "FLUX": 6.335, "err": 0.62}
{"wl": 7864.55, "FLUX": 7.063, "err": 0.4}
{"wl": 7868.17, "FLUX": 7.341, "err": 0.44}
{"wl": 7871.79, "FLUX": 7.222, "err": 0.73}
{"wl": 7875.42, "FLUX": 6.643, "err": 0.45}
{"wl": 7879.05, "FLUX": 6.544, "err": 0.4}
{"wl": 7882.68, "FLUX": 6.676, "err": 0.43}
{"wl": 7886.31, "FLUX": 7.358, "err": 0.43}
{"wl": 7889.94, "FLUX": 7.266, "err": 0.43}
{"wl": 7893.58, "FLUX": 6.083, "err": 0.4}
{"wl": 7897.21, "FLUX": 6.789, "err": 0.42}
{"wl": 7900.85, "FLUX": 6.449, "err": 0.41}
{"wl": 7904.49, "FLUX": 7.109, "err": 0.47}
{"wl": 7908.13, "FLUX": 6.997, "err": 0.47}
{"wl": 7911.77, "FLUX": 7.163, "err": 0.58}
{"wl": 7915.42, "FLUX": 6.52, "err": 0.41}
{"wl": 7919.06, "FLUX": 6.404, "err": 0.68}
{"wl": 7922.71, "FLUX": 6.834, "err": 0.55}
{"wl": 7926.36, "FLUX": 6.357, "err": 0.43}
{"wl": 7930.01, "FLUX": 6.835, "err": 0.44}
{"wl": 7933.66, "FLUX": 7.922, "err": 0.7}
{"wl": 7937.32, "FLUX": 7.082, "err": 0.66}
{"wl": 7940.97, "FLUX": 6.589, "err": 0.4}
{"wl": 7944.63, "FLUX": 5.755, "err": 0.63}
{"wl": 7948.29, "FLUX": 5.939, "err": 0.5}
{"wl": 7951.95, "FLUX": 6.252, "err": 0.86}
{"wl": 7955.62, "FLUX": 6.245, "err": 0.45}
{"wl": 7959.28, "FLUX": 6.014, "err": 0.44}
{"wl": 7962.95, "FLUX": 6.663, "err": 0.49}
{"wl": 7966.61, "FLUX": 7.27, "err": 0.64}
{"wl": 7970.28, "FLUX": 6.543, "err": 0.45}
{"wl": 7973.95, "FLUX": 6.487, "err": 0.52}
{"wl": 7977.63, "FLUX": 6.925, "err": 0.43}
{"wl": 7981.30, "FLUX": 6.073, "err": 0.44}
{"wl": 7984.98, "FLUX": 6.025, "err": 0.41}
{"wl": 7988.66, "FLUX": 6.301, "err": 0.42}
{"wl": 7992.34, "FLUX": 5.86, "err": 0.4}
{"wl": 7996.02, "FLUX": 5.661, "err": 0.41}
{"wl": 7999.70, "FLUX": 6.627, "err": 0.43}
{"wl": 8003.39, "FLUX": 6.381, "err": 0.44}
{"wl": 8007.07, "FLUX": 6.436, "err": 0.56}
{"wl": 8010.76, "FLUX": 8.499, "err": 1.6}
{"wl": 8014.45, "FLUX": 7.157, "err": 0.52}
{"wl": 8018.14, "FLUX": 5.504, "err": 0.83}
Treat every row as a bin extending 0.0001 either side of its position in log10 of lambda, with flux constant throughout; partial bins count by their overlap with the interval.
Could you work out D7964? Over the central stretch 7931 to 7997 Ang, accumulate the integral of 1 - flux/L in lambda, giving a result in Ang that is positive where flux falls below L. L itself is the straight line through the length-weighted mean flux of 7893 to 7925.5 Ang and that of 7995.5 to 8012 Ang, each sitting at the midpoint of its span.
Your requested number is 2.9 Ang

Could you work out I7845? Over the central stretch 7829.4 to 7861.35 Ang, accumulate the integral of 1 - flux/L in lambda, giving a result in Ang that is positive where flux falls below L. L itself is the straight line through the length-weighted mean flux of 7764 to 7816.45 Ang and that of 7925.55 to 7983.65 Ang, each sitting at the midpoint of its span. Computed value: -1.2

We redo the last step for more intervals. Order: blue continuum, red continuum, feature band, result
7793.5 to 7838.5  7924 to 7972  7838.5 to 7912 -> -3.3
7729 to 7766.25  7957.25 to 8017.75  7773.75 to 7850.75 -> -1.5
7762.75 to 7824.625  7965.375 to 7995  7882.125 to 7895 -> -0.6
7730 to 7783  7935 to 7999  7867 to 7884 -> -0.9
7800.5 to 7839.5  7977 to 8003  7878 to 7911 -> -1.8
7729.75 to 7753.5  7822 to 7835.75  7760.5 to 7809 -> -1.2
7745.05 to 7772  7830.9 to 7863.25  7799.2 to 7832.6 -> 1.0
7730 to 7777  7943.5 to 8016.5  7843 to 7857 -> -0.9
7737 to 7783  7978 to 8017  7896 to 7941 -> -2.0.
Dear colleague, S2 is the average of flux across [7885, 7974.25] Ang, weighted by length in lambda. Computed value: 6.68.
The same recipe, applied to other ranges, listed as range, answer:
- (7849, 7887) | 6.87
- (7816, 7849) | 6.9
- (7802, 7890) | 6.87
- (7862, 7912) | 6.89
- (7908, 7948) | 6.73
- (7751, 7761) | 6.37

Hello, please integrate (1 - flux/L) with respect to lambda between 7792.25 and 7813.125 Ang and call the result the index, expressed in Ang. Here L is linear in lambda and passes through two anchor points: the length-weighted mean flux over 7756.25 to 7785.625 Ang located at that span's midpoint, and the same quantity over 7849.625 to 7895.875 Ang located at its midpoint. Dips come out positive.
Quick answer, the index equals 0.66 Ang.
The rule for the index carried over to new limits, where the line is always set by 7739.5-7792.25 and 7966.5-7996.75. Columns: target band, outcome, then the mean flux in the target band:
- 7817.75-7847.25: -1.22 Ang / 6.88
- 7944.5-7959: 0.68 Ang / 6.08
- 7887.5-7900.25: -0.45 Ang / 6.72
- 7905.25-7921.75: -0.88 Ang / 6.8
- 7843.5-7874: -2.04 Ang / 7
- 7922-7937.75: -1.45 Ang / 7.01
